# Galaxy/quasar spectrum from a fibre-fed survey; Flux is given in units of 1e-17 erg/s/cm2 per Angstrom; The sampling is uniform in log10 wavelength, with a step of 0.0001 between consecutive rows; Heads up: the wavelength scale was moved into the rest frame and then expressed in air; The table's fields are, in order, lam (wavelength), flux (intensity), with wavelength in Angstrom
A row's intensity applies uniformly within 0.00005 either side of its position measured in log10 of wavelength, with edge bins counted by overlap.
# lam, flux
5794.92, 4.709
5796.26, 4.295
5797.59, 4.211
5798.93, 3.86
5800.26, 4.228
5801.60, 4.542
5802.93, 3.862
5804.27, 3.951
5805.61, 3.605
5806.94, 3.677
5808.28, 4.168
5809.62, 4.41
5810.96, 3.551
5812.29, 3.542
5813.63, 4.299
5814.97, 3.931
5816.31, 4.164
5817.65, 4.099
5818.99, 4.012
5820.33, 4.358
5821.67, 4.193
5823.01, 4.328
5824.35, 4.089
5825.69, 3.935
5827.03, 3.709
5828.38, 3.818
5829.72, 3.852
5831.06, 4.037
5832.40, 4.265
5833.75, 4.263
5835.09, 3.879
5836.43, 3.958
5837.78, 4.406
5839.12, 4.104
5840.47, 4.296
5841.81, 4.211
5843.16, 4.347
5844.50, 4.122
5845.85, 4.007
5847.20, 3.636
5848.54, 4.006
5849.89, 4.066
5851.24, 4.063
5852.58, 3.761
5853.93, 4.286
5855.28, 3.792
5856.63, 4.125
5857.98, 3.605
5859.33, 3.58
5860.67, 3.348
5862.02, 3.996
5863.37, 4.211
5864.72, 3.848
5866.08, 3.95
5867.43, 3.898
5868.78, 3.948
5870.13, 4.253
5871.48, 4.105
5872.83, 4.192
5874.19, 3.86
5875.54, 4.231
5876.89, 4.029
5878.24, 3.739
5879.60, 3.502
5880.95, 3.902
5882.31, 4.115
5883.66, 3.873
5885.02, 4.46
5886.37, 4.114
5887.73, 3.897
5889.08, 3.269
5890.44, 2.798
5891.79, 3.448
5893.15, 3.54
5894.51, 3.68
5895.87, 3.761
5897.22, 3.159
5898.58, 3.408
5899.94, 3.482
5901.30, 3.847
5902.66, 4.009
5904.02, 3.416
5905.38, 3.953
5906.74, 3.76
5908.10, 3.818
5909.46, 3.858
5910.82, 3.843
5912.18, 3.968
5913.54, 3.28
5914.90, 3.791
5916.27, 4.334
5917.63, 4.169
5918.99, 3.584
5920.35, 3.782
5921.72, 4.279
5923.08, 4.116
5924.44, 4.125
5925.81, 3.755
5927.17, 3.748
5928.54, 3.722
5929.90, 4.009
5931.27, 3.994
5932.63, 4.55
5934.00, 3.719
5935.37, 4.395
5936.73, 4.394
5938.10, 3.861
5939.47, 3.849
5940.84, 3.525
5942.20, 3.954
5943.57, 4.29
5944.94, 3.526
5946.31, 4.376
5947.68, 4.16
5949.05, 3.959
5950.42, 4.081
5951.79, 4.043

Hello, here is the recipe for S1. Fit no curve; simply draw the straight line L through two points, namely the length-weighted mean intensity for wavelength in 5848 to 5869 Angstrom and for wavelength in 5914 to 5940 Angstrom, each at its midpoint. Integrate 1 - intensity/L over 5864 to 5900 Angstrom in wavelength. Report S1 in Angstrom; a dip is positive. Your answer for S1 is 1.2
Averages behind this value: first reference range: 3.9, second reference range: 4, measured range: 3.8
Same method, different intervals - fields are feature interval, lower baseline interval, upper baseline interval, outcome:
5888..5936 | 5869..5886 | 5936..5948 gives 2.66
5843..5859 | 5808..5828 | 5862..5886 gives 0.23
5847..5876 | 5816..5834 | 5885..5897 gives -1.03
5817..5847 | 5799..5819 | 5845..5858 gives -0.93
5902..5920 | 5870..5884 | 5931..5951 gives 0.82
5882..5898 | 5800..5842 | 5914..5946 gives 1.36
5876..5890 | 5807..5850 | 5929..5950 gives 0.59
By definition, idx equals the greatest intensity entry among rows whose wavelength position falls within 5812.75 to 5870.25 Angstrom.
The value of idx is 4.406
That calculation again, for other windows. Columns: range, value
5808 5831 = 4.41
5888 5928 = 4.334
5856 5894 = 4.46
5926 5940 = 4.55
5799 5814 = 4.542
